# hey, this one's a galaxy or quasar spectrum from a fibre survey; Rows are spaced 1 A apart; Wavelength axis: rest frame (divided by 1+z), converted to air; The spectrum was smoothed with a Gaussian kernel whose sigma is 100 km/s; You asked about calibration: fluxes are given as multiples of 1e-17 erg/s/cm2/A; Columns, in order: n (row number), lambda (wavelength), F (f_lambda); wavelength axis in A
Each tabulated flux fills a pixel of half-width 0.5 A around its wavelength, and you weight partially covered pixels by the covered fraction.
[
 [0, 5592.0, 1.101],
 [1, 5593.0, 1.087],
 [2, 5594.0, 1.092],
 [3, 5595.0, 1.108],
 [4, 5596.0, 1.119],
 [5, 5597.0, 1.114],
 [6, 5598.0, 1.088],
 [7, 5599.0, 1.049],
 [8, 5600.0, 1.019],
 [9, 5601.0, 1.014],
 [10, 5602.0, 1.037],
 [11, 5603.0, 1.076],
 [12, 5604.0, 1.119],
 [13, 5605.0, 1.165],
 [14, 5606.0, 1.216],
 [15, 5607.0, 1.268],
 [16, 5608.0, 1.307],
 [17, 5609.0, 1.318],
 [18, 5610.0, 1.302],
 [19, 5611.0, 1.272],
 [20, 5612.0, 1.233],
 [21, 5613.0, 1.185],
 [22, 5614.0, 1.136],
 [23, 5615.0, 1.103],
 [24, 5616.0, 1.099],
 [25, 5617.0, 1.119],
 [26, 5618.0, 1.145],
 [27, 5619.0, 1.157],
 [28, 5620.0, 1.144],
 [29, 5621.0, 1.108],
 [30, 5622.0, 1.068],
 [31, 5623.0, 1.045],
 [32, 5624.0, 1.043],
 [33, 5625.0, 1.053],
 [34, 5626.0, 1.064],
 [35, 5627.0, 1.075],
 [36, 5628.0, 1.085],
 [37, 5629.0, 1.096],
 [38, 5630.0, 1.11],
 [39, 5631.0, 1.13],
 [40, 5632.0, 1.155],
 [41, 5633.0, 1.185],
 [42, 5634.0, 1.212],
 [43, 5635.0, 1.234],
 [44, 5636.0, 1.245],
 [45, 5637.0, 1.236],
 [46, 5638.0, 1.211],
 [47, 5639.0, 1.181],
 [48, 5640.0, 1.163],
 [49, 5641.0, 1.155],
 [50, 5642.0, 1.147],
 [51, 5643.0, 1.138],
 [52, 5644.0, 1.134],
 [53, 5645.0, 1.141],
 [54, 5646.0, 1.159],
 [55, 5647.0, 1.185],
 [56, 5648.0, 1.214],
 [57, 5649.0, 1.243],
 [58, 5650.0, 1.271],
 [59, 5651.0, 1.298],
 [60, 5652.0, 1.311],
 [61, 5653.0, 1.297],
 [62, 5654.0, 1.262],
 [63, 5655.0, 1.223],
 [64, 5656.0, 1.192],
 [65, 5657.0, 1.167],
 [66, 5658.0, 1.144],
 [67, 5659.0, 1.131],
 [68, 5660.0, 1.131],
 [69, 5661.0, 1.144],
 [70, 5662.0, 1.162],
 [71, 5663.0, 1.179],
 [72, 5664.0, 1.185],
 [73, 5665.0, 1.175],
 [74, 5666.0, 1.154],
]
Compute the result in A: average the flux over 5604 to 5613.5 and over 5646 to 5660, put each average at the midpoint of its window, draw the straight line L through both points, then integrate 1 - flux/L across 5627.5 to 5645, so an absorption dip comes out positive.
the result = 0.9 A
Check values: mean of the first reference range 1.24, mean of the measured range 1.17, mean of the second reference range 1.22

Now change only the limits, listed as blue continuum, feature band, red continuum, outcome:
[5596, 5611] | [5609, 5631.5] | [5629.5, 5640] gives 0.8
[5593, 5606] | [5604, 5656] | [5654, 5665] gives -2.2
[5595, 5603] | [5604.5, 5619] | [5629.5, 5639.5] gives -1.2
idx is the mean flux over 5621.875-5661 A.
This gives 1.17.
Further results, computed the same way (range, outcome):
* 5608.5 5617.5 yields 1.2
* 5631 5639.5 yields 1.2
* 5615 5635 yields 1.11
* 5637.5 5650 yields 1.18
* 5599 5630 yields 1.13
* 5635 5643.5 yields 1.19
